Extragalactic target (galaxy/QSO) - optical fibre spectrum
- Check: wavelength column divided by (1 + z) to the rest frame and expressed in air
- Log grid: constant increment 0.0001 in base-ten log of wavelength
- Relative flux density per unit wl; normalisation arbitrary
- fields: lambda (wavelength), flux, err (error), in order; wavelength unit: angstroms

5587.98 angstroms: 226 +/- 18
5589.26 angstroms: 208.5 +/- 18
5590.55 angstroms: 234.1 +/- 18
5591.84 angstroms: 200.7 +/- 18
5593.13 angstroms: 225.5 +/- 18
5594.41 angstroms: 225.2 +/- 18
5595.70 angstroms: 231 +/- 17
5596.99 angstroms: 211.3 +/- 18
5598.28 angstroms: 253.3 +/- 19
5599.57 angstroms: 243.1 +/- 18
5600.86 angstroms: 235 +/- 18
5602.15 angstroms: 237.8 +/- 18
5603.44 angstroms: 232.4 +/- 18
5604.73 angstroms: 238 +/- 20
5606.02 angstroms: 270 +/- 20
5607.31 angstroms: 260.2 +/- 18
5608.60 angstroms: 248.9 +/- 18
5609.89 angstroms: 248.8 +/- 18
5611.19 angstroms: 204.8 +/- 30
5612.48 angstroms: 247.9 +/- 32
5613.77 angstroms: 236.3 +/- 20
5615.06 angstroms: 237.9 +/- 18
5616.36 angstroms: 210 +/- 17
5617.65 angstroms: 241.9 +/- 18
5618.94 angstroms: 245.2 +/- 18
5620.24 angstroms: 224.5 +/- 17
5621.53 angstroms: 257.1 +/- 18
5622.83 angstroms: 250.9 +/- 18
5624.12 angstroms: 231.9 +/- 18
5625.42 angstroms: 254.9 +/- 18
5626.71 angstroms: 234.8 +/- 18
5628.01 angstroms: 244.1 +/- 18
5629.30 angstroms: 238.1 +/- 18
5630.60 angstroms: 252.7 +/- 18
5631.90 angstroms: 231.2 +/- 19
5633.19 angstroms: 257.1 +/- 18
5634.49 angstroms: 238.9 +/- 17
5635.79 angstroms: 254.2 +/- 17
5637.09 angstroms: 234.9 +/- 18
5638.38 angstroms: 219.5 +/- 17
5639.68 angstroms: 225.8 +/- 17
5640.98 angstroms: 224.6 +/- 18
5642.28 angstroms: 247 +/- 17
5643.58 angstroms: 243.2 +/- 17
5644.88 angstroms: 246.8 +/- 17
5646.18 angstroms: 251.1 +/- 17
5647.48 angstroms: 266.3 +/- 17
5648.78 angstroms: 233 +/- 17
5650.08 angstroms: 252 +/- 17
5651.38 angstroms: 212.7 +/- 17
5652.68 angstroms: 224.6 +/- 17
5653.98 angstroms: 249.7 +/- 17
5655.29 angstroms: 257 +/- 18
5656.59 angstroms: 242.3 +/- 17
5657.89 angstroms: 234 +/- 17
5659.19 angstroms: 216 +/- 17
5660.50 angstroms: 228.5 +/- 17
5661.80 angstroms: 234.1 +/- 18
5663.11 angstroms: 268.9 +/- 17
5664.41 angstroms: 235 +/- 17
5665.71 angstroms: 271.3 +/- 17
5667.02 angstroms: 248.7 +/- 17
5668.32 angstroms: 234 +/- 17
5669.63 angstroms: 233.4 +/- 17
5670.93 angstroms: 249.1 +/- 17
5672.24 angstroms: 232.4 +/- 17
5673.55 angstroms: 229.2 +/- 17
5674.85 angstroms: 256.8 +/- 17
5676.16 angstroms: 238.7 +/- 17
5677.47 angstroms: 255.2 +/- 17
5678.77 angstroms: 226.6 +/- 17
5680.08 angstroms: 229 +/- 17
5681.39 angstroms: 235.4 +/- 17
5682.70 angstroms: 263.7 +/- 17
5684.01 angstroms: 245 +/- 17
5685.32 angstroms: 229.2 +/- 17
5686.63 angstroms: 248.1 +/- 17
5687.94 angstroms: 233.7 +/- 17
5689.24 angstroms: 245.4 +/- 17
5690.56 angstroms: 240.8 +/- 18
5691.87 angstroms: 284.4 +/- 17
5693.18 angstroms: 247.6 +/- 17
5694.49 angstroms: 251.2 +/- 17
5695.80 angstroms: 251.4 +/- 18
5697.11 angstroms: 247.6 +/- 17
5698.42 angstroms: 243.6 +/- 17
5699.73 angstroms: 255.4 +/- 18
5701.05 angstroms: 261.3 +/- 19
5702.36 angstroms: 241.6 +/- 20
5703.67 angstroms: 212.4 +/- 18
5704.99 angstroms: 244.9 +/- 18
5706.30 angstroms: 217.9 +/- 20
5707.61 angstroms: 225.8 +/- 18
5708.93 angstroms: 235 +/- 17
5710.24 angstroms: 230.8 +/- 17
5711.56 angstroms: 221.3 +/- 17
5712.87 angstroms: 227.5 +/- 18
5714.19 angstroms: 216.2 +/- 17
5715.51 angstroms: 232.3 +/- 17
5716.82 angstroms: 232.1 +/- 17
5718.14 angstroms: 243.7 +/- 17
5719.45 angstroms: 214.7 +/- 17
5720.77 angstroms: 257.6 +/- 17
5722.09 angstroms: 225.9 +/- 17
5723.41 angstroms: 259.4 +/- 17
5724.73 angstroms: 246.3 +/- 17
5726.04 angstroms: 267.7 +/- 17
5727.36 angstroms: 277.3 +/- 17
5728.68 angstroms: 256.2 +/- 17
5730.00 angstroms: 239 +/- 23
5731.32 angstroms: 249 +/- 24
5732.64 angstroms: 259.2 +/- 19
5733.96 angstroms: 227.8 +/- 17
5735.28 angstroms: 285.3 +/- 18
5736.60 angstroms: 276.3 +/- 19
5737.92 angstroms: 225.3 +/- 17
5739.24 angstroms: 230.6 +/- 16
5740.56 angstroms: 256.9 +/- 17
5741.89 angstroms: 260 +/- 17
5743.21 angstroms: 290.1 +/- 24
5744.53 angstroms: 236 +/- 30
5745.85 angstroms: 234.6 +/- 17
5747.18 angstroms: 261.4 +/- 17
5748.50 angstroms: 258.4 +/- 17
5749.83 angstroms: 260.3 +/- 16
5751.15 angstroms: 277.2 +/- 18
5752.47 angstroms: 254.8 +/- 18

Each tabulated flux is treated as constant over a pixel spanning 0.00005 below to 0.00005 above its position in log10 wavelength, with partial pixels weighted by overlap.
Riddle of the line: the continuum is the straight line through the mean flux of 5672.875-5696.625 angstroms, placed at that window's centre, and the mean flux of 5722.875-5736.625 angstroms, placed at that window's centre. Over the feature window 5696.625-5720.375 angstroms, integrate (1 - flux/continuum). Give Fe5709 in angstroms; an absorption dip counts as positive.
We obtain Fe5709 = 1.7 angstroms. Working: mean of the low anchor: 245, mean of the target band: 234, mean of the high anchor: 258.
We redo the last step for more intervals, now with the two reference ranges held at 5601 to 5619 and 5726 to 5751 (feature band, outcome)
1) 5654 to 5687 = 0.72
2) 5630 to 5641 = 0.20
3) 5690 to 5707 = 0.30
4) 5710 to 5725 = 1.13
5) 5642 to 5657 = 0.05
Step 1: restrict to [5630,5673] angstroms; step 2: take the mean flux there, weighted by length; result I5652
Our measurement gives 241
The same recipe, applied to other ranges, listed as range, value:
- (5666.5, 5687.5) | 241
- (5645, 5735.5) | 242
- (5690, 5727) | 241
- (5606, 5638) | 242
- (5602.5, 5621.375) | 240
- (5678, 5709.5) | 242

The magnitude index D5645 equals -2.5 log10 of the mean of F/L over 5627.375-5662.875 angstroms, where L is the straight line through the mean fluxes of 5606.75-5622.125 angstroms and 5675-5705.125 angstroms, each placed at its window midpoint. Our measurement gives 0.007 mag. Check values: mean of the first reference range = 238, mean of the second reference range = 245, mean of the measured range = 240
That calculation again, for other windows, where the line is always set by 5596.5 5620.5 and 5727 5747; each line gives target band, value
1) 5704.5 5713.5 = 0.10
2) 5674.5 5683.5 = 0.02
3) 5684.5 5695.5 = 0.00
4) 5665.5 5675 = 0.01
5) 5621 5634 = -0.02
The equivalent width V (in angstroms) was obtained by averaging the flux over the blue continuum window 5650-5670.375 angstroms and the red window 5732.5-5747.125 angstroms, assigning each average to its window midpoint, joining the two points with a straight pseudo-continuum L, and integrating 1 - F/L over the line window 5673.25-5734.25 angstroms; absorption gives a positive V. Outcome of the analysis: 1.2 angstroms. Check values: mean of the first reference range 240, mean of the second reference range 253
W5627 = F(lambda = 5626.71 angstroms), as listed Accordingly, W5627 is 234.8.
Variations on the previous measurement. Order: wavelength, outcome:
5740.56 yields 256.9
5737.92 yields 225.3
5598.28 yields 253.3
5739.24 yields 230.6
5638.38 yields 219.5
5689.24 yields 245.4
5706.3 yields 217.9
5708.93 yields 235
